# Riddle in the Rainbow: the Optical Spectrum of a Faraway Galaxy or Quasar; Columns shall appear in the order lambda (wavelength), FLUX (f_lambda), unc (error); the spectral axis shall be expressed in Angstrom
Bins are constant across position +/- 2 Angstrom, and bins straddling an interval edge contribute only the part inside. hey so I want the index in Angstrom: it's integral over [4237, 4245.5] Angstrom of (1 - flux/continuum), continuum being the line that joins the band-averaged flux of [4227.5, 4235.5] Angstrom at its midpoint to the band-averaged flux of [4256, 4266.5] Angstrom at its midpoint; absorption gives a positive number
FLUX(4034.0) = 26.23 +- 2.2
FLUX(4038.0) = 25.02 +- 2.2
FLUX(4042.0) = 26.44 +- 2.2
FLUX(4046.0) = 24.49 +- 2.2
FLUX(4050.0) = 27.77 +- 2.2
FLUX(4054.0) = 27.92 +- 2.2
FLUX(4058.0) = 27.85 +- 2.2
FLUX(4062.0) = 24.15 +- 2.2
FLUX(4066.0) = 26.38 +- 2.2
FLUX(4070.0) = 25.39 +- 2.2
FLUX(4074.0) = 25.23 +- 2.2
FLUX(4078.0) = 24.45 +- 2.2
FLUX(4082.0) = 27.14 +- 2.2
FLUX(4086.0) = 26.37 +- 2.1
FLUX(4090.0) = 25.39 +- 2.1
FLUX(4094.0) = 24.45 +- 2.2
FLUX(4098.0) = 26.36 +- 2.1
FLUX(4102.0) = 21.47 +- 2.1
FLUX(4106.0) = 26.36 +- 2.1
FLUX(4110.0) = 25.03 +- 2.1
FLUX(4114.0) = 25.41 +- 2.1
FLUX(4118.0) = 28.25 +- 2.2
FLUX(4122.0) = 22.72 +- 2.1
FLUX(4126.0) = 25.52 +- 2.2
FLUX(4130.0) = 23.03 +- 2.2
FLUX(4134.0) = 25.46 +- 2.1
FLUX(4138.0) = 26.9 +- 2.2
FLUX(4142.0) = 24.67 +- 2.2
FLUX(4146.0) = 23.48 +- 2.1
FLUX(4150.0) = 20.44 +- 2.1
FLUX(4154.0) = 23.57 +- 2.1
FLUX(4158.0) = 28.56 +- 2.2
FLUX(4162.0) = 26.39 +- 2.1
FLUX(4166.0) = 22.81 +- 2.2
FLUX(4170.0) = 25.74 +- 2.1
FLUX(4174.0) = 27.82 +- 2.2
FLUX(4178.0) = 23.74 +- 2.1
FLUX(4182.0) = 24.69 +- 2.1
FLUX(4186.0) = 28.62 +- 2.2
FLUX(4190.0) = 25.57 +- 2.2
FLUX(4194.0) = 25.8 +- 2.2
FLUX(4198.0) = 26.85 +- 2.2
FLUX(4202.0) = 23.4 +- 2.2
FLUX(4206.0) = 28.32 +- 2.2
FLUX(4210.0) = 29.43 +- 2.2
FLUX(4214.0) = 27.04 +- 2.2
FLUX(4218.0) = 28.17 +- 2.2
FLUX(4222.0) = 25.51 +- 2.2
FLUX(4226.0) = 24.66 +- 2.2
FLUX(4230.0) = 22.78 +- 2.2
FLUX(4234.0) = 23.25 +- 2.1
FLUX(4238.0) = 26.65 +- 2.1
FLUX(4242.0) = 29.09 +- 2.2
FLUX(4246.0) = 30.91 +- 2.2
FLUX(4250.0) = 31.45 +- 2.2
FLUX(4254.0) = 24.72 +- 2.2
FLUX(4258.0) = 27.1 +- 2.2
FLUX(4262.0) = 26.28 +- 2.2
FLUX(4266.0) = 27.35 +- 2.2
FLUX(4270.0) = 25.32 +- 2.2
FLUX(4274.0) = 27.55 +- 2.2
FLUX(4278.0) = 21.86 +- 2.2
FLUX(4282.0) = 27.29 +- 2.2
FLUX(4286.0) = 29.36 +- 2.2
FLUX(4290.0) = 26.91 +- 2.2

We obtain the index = -1.47 Angstrom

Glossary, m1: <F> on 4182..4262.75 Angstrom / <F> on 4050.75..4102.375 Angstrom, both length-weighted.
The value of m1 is 1.04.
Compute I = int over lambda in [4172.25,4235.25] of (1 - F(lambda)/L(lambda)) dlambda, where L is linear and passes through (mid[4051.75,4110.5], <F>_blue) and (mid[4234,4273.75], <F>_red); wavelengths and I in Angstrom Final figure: 2.1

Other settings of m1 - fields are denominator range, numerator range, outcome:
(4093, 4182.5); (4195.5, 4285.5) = 1.07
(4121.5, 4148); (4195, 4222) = 1.10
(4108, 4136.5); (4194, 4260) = 1.07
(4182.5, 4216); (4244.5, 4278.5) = 1.01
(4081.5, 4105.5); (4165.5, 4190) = 1.02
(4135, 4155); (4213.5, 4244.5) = 1.08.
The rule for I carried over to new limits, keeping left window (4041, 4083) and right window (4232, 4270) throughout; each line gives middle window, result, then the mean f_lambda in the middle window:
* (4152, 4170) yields 0.9 Angstrom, 25.4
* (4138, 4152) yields 1.7 Angstrom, 23.4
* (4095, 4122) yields 1.2 Angstrom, 25.2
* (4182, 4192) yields 0.1 Angstrom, 26.6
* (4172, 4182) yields 0.5 Angstrom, 25.6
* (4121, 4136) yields 1.3 Angstrom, 24.3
